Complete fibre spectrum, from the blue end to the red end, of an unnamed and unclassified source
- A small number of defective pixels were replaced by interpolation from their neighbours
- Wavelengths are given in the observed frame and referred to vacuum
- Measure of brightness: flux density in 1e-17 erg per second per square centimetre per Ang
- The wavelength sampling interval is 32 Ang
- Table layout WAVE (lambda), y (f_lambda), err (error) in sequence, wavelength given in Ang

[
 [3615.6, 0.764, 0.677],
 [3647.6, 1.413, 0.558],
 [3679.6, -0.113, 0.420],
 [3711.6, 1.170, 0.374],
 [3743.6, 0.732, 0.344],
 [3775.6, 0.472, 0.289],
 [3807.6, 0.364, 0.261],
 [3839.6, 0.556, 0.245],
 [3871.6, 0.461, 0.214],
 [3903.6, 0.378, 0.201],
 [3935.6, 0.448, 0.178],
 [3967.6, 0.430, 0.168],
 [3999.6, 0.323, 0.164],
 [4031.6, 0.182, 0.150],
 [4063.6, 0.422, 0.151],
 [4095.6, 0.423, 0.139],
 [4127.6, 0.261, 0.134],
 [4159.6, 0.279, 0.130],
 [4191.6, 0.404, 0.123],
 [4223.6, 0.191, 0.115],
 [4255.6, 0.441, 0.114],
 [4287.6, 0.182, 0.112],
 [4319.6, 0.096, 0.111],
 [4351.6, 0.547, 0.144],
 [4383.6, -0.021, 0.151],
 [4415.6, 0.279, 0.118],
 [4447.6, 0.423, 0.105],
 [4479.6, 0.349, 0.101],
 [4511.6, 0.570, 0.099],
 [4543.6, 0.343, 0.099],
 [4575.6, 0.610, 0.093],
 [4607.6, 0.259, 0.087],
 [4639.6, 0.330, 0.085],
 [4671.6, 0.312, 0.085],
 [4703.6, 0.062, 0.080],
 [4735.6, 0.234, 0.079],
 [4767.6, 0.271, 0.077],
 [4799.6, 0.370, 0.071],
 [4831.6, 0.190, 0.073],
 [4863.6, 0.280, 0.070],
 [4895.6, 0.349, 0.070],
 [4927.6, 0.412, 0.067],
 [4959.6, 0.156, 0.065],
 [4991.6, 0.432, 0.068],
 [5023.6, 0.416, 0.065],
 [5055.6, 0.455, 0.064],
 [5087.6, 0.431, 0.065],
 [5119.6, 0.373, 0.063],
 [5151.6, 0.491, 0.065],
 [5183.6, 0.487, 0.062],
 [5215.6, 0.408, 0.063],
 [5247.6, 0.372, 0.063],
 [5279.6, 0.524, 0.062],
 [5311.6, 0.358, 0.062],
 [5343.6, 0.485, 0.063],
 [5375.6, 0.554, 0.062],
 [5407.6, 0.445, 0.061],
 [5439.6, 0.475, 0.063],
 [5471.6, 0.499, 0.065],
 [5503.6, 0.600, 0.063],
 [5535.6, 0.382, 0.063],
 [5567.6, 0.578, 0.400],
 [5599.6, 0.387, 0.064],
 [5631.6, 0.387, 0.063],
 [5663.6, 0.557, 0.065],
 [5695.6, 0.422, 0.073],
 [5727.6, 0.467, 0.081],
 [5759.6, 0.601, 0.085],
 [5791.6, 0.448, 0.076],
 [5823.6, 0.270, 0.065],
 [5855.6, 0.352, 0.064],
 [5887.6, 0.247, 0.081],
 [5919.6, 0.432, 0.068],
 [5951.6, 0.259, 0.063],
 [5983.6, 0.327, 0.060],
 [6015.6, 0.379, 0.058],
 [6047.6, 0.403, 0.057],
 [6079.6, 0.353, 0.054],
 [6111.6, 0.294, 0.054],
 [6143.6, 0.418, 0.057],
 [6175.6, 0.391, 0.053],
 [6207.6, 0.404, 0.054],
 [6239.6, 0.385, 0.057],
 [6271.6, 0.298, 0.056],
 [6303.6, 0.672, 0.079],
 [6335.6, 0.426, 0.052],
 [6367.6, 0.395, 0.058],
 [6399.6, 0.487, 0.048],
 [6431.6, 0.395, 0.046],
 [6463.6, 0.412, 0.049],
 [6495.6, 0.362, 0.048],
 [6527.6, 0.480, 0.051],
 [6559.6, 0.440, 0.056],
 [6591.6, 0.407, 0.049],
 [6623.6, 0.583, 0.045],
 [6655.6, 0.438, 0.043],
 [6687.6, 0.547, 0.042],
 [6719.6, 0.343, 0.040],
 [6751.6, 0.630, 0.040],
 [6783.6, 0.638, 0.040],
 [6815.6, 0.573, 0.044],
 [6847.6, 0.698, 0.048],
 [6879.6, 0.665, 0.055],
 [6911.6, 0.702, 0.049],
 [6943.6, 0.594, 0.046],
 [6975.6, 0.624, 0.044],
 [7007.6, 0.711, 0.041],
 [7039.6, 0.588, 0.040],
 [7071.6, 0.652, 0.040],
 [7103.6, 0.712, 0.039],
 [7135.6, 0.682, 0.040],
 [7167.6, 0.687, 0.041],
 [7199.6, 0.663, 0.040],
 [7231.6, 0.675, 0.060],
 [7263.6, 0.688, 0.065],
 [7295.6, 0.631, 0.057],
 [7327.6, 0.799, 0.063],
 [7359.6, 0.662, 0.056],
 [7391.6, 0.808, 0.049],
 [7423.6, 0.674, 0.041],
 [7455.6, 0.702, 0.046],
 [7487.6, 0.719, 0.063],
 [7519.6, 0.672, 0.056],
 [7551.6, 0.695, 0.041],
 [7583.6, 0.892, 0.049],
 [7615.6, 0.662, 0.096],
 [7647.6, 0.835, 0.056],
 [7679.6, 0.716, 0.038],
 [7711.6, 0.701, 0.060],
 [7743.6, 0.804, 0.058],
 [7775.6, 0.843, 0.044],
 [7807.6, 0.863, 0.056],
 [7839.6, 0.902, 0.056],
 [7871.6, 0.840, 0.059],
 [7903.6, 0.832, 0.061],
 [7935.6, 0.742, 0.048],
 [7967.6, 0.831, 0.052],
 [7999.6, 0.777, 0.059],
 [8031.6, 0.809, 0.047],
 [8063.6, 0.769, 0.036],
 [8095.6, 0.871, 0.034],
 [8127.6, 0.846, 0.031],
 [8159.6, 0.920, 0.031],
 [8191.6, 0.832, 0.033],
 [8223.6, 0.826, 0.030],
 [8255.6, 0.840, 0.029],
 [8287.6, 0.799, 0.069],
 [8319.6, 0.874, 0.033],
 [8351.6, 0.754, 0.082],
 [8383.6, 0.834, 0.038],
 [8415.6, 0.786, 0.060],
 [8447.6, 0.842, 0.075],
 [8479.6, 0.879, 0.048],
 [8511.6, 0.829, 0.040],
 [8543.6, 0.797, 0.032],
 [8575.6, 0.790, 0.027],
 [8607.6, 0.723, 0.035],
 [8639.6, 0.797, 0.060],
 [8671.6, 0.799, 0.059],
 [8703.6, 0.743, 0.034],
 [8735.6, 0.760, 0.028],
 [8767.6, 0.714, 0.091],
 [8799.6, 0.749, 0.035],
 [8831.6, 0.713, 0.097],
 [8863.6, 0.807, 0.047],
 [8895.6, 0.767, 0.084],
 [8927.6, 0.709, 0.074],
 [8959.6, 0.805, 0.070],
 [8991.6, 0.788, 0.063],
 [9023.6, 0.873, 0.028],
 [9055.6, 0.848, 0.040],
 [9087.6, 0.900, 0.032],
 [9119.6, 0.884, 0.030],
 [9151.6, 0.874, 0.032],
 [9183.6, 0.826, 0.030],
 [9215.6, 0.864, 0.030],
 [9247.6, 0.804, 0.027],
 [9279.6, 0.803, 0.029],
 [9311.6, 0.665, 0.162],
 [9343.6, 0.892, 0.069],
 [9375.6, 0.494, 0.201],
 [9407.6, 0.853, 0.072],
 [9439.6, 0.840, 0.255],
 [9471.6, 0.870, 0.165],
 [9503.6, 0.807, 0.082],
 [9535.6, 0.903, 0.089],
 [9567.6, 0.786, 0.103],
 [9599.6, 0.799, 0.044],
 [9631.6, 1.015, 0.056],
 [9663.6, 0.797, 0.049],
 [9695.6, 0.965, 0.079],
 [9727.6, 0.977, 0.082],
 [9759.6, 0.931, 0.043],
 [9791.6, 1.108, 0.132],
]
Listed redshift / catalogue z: 0.69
